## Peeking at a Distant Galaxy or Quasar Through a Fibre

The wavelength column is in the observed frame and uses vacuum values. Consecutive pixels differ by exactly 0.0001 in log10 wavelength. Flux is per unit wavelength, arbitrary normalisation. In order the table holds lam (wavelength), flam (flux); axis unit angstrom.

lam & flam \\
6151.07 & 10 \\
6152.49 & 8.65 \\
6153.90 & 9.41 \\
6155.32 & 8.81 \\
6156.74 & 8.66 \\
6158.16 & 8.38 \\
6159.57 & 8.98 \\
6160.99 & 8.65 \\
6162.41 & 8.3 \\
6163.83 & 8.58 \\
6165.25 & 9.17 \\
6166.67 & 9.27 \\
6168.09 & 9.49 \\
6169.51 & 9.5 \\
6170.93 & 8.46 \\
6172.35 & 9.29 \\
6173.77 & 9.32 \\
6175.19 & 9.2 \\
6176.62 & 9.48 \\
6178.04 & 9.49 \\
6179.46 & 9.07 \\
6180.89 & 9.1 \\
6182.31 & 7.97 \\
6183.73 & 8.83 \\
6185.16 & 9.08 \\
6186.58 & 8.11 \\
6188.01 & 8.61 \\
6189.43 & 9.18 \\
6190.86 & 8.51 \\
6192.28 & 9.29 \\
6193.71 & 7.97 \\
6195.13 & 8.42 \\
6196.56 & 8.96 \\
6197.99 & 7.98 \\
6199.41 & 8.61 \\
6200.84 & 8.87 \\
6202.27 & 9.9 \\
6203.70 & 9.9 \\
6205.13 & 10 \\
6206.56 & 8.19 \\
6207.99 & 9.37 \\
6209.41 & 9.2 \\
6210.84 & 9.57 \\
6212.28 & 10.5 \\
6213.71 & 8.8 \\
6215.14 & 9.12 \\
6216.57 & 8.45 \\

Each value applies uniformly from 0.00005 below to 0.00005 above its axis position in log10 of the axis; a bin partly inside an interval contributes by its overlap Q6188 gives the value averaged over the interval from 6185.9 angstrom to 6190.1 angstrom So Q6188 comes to 8.63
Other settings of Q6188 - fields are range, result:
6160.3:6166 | 8.67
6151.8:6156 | 8.97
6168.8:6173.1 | 9.09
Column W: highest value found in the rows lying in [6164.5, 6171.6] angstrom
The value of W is 9.5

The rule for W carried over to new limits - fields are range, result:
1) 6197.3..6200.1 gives 8.61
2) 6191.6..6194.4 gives 9.29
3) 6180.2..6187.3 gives 9.1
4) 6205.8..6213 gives 10.5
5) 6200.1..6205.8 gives 10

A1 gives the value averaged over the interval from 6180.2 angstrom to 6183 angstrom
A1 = 8.55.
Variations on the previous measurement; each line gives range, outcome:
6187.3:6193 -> 8.9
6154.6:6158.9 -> 8.62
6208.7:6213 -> 9.75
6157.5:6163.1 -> 8.59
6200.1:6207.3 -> 9.36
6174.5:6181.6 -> 9.26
